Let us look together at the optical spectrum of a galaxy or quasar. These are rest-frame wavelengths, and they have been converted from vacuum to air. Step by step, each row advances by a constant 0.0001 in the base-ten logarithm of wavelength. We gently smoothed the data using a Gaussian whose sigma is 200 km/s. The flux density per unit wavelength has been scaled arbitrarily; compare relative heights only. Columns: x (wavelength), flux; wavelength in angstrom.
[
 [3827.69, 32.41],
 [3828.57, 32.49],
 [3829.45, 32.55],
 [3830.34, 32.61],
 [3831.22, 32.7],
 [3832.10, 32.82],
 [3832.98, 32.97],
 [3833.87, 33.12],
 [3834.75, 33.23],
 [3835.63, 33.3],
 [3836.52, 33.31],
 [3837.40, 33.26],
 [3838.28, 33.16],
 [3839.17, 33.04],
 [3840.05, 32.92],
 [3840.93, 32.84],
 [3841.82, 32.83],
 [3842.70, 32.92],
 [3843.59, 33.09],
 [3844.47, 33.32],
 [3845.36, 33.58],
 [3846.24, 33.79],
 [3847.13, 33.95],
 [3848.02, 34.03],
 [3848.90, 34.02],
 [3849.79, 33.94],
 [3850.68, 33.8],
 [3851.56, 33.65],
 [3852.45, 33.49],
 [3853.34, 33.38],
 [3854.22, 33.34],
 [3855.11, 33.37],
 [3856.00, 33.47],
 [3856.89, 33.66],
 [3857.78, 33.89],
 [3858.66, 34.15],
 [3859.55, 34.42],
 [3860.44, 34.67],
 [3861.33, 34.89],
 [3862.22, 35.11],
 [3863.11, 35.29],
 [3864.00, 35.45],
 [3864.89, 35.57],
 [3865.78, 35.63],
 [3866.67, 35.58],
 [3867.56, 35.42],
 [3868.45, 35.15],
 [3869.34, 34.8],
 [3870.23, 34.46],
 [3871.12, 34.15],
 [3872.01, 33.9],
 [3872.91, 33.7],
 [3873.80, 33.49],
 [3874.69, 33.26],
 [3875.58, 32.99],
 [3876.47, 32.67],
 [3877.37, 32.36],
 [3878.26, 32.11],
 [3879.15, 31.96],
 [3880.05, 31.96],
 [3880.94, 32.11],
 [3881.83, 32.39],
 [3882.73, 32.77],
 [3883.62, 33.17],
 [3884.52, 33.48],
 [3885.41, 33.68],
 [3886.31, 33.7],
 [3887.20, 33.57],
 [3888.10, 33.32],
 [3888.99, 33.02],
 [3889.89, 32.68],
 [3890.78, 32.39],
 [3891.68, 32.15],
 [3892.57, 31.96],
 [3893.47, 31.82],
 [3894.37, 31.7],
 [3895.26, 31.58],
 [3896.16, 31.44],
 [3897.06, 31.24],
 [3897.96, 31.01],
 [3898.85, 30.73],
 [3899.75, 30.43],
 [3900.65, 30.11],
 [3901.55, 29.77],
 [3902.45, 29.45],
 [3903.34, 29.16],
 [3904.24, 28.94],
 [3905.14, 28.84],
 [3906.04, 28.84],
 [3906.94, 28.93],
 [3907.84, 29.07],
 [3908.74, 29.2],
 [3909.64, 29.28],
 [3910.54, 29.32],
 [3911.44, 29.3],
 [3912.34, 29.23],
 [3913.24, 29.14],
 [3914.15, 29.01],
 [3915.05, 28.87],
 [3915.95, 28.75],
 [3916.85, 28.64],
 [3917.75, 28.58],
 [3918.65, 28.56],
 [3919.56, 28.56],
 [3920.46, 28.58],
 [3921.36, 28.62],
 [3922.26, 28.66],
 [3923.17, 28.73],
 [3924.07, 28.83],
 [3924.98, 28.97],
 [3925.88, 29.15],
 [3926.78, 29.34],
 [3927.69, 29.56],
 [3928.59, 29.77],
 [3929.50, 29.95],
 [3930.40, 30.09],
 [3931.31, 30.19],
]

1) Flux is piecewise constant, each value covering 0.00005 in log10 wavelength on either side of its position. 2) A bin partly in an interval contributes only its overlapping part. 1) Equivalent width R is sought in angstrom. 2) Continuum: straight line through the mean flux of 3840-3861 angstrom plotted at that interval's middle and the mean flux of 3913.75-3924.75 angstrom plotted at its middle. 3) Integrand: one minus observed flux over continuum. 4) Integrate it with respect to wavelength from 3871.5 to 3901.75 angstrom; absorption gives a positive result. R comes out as -1.3 angstrom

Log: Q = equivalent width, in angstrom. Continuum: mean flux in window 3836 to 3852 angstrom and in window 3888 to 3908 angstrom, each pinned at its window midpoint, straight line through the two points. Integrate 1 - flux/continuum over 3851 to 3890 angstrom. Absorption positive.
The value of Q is -2.0 angstrom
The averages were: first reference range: 33.4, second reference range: 30.8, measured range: 33.8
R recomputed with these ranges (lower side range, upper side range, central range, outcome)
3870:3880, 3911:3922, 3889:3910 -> 0.0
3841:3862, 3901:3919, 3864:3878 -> -0.9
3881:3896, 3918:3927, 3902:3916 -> 0.6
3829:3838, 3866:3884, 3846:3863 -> -0.4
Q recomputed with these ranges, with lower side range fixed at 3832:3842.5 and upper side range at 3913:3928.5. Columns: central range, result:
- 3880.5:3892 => -0.9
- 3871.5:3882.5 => -0.6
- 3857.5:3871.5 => -1.4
